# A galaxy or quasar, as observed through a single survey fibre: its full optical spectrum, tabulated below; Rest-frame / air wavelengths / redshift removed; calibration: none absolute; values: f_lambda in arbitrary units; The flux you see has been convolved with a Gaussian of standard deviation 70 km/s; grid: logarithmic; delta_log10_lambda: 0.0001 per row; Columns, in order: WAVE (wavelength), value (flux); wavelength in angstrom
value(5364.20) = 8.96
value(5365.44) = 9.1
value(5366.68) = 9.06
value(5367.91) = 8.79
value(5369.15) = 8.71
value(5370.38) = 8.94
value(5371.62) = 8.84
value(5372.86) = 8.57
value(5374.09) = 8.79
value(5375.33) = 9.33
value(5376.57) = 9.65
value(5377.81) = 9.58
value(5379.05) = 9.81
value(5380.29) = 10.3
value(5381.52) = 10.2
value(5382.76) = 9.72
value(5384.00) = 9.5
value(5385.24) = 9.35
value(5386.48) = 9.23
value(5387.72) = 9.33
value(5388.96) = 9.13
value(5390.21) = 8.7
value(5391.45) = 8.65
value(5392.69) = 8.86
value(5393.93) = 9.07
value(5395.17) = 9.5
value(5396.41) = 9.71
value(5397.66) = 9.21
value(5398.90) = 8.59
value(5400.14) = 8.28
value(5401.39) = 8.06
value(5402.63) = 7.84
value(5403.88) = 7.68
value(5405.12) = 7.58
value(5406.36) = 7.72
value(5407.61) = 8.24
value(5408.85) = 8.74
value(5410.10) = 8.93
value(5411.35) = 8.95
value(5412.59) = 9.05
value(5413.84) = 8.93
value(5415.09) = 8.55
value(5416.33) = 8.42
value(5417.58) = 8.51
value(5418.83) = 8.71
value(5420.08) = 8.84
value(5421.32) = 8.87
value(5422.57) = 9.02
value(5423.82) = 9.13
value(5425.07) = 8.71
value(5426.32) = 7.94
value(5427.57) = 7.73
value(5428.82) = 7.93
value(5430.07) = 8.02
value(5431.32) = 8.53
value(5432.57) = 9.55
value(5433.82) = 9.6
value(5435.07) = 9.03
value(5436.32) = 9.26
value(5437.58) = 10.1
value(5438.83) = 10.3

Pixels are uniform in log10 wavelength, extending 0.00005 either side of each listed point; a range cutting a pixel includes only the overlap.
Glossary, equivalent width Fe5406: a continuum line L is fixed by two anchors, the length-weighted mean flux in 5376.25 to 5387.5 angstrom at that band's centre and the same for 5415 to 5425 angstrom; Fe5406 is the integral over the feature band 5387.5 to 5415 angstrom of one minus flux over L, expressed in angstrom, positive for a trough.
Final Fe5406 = 1.7 angstrom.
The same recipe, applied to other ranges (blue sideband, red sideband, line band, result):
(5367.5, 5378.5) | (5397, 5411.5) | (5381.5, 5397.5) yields -1.16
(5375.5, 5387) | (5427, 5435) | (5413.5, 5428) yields 0.34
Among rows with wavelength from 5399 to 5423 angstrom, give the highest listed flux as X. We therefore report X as 9.05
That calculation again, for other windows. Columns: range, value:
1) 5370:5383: 10.3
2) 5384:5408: 9.71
